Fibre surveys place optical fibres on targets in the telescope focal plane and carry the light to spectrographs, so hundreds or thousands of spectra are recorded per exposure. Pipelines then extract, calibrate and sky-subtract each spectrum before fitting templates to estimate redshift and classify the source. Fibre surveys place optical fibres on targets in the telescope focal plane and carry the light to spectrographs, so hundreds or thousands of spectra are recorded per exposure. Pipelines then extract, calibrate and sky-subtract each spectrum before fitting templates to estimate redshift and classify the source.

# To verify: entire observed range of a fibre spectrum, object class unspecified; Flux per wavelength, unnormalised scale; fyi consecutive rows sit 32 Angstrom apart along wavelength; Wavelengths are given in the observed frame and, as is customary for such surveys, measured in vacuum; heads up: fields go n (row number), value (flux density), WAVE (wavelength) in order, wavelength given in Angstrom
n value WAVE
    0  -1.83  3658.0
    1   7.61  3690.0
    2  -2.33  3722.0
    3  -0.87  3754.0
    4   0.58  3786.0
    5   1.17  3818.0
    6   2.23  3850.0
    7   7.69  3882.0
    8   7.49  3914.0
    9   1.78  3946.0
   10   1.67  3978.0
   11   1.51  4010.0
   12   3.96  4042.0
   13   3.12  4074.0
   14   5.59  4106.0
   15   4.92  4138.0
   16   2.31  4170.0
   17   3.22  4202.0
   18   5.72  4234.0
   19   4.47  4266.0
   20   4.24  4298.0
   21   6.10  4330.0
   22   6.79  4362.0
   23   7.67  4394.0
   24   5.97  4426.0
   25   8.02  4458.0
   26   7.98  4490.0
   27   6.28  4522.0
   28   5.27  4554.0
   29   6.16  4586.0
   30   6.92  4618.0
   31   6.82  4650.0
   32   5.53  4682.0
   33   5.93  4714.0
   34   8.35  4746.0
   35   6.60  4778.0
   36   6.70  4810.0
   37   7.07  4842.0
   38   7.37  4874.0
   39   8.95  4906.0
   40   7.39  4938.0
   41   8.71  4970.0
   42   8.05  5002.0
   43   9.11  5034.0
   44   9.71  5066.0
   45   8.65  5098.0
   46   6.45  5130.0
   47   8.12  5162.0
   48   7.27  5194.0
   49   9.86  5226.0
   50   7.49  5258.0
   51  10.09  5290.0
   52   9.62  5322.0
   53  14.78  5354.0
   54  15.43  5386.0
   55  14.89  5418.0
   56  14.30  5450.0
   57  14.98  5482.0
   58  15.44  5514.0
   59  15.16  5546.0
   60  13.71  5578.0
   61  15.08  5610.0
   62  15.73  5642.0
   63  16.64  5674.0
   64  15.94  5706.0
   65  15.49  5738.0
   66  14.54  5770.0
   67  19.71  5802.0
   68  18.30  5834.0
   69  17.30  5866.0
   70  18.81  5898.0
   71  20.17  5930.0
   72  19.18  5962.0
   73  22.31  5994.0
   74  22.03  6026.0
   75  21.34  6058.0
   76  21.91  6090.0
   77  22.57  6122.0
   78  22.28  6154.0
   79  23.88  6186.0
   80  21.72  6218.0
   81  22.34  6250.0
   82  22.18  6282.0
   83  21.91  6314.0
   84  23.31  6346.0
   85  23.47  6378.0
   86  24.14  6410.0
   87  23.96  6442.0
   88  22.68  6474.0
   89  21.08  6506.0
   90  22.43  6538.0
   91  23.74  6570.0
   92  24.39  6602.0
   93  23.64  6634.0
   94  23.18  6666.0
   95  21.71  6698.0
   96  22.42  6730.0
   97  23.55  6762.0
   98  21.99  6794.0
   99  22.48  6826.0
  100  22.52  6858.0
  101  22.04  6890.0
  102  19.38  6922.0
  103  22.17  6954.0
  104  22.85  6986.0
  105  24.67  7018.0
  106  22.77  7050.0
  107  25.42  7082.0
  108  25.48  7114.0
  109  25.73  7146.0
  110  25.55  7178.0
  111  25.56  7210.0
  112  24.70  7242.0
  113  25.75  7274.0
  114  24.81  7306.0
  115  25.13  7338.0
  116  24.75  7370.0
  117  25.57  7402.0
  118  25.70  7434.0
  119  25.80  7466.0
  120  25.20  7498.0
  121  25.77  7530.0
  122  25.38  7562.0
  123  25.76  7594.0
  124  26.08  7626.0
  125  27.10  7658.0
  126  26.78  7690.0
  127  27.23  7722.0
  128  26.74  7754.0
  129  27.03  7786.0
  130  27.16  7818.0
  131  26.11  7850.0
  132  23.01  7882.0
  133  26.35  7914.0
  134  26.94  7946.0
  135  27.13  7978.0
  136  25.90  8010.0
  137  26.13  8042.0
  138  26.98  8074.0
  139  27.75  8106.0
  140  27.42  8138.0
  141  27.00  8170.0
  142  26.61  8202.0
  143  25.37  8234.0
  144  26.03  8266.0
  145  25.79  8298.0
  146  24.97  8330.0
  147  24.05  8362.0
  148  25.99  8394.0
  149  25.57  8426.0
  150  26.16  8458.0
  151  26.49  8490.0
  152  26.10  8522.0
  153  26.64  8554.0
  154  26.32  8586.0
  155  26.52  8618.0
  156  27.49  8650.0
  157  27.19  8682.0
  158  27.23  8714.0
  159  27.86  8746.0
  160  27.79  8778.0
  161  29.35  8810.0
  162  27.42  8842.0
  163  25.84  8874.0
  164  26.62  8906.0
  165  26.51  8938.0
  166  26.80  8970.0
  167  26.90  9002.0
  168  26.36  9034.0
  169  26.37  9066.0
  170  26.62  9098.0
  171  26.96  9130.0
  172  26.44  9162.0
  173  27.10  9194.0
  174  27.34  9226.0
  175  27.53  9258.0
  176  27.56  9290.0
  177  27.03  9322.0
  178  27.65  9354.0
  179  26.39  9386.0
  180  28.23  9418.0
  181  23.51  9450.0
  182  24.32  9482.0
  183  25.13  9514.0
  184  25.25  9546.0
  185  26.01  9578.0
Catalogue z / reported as 0.338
